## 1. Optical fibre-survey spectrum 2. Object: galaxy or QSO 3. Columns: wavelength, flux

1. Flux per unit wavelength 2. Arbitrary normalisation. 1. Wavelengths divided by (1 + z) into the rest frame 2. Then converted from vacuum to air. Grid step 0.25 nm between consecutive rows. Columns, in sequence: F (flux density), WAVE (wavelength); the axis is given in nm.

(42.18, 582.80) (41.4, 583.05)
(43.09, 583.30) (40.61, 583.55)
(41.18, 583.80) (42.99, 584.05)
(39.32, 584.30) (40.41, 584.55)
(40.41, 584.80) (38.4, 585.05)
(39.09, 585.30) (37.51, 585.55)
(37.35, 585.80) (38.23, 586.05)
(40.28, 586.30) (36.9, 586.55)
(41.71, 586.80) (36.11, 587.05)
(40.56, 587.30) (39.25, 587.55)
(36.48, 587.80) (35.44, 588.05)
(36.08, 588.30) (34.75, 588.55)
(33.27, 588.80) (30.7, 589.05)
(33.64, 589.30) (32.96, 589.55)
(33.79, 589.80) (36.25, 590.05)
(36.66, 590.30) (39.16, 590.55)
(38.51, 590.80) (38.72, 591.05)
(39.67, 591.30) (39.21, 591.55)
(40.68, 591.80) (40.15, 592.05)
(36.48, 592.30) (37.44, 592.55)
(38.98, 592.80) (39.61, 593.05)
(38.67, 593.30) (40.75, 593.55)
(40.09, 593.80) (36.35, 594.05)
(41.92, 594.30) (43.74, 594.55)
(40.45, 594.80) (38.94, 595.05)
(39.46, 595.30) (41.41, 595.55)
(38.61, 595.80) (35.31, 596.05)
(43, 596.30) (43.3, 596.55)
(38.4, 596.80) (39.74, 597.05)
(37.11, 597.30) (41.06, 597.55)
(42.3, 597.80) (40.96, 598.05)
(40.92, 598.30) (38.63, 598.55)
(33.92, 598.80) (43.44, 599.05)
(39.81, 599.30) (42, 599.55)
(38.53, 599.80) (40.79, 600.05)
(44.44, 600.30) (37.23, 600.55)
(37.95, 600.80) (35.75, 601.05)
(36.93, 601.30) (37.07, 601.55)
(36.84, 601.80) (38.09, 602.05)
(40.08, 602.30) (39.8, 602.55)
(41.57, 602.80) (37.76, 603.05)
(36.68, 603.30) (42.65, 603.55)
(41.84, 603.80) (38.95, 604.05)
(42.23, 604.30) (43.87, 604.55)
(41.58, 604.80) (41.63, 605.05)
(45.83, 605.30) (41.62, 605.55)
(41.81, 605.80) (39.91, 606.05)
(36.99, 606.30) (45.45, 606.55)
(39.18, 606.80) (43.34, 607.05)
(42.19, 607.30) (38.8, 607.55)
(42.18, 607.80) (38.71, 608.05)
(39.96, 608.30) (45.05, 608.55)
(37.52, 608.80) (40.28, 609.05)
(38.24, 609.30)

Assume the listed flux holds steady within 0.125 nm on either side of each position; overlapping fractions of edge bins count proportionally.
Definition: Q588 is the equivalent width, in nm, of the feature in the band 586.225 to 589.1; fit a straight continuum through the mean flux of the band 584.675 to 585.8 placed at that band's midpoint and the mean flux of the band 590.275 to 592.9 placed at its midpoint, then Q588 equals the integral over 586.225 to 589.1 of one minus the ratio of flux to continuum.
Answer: 0.136 nm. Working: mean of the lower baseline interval 38.7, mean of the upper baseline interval 38.8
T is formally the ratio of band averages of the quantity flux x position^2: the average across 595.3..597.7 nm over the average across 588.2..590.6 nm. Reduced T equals 1.18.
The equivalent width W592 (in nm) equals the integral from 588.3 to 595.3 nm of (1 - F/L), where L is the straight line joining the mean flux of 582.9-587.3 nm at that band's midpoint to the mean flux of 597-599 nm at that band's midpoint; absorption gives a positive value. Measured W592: 0.31 nm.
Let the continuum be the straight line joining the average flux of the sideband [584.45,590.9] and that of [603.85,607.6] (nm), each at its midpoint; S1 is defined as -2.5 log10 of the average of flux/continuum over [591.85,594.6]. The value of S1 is -0.03 mag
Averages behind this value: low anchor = 37.1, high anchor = 41.6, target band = 39.4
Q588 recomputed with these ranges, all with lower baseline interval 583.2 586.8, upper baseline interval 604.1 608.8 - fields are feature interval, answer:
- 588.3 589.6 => 0.22 nm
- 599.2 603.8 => 0.22 nm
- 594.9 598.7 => 0.08 nm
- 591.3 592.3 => 0.02 nm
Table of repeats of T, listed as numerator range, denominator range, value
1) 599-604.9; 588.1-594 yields 1.11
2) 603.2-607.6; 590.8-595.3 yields 1.09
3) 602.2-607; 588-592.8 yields 1.18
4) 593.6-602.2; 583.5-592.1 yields 1.08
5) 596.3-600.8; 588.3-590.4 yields 1.22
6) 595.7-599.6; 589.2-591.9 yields 1.10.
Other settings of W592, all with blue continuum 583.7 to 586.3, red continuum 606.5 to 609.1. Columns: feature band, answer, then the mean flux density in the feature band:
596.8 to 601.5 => 0.12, 39.5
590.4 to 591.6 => 0.03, 39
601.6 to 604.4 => 0.08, 39.6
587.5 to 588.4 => 0.07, 36.6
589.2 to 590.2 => 0.14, 34.2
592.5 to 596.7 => 0.03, 39.9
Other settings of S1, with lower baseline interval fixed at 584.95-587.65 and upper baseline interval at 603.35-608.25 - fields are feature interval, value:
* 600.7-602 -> 0.107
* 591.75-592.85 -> 0.025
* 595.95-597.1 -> 0.001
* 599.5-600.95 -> 0.017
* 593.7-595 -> -0.017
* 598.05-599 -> 0.047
